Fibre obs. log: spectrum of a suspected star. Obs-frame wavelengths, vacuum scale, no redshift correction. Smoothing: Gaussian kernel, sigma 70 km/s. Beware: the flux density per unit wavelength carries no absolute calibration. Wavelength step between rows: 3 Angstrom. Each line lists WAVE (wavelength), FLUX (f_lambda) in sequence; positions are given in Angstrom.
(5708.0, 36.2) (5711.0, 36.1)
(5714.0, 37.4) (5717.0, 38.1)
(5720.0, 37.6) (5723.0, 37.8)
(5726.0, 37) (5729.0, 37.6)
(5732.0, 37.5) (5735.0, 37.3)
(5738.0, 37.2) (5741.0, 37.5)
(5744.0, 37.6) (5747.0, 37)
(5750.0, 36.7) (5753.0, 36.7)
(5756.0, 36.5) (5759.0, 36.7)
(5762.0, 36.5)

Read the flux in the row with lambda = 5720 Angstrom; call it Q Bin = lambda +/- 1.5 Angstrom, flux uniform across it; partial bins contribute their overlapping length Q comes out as 37.6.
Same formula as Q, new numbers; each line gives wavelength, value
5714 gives 37.4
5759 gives 36.7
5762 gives 36.5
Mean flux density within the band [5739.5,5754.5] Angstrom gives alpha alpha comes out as 37.1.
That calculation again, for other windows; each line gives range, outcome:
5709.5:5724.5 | 37.4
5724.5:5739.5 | 37.3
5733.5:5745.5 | 37.4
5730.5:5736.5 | 37.4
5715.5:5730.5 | 37.6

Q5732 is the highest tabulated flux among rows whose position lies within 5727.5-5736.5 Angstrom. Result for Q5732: 37.6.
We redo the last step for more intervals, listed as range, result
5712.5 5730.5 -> 38.1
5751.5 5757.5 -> 36.7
